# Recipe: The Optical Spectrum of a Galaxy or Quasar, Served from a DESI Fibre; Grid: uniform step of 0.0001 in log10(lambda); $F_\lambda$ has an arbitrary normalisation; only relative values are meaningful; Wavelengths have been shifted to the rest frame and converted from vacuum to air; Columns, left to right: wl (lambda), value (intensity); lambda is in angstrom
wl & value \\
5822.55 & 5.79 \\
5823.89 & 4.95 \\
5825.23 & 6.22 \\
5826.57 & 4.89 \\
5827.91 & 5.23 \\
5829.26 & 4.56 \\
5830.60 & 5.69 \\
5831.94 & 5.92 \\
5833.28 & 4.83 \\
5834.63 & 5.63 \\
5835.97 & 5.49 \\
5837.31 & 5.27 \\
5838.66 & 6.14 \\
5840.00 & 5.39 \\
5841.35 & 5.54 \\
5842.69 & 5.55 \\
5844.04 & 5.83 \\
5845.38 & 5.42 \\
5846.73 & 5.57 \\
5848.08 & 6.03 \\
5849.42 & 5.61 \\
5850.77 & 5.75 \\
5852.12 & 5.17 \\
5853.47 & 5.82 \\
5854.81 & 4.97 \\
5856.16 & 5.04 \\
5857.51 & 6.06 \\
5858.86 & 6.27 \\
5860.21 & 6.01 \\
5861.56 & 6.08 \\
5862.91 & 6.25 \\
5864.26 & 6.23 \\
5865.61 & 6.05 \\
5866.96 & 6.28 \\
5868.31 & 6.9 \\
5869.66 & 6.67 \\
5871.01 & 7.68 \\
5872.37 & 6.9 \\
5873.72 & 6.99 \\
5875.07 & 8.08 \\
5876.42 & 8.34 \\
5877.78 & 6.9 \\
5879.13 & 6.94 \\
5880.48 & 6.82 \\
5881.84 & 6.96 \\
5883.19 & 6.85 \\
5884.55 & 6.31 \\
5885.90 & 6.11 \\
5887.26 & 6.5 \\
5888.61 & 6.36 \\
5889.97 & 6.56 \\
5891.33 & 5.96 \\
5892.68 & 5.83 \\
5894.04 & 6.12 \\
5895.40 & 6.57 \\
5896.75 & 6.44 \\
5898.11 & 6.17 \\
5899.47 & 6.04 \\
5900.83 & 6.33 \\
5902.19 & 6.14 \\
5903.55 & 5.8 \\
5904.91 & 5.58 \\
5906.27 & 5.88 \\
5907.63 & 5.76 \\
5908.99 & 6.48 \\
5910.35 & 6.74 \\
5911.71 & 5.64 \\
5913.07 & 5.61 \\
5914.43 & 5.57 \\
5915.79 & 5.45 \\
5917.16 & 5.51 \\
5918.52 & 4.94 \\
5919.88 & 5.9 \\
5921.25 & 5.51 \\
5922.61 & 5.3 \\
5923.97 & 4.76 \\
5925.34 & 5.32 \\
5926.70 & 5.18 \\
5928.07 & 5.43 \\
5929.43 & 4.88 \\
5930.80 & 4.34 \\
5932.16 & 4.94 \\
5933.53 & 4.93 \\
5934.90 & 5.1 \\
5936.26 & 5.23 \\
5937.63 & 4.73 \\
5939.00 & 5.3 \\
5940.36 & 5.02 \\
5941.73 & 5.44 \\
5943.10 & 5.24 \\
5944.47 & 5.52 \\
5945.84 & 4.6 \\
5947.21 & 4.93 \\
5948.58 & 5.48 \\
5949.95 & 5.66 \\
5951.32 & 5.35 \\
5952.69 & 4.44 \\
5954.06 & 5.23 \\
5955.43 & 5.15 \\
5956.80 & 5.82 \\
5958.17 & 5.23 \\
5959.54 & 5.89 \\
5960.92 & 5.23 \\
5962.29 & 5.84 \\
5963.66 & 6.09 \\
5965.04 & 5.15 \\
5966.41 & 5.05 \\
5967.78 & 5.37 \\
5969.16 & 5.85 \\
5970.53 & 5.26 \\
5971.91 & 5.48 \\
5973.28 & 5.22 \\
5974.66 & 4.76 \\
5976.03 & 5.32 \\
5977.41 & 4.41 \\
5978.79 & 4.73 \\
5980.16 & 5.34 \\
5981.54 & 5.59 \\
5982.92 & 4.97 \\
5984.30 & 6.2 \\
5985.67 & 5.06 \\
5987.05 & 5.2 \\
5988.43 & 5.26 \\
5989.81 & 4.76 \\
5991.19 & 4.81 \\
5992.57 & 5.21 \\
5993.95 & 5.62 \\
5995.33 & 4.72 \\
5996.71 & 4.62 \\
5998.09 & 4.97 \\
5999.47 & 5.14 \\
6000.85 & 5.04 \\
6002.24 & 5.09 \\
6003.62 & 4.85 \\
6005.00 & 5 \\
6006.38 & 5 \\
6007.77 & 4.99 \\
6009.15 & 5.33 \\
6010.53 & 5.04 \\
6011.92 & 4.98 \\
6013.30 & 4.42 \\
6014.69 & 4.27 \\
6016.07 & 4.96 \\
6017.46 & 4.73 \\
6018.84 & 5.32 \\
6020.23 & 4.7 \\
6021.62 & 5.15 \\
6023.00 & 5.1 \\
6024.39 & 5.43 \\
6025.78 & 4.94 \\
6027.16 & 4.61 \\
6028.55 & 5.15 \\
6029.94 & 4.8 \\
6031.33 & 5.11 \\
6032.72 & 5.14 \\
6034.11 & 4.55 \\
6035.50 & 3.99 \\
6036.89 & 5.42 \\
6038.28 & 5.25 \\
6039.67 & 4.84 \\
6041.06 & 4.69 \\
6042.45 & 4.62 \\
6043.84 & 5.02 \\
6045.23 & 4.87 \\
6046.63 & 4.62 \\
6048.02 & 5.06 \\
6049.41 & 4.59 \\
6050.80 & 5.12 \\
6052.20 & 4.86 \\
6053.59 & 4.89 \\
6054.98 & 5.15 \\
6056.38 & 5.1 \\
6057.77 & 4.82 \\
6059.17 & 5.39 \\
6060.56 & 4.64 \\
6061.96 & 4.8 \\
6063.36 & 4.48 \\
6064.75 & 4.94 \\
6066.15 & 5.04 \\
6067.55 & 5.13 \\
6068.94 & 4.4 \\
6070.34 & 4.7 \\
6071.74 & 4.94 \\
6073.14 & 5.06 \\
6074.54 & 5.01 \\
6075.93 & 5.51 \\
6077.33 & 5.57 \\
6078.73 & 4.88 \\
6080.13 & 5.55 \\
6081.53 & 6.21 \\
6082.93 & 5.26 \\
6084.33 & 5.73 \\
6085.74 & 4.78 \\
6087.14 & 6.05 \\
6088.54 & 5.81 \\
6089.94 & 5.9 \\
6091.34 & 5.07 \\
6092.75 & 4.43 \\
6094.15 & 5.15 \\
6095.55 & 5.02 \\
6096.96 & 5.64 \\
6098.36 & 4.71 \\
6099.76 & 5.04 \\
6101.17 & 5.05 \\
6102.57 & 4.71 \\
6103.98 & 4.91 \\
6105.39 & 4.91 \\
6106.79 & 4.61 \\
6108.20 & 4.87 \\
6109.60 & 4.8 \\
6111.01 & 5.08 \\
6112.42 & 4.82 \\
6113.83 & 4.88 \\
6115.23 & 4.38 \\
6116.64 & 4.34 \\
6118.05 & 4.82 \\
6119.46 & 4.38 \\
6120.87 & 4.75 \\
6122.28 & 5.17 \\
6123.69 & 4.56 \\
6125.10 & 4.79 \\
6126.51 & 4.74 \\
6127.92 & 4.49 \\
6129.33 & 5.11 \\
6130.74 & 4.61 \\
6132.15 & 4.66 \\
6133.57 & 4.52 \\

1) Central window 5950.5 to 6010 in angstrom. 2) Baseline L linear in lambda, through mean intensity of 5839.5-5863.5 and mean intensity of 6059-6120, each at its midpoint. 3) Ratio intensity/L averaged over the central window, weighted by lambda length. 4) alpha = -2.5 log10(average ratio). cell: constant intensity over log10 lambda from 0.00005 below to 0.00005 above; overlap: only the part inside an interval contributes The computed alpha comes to 0.027 mag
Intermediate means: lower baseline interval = 5.69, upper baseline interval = 5.03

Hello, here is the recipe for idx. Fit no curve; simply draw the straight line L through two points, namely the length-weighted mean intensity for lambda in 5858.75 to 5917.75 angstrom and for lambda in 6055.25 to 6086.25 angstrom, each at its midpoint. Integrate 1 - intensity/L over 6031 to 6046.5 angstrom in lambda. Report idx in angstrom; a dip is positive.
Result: 1.4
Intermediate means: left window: 6.38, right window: 5.09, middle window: 4.85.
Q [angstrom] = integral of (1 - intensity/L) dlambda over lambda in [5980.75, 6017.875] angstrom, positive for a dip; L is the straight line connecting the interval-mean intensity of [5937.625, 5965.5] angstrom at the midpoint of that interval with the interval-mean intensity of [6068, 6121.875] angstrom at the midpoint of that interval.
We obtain 1.4 angstrom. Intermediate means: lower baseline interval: 5.32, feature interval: 5.03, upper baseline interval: 5.05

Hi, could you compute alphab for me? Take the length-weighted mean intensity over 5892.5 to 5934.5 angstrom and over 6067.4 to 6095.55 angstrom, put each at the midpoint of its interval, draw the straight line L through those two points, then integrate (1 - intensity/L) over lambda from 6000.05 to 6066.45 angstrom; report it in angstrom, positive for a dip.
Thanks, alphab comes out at 5.6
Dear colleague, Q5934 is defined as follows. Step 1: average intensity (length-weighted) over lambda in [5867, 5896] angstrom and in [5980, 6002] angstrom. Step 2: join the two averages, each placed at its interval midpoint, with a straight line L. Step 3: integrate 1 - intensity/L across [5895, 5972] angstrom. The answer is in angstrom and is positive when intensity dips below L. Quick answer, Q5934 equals 6.8 angstrom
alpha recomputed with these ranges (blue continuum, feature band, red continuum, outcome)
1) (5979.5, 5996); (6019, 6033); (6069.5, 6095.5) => 0.05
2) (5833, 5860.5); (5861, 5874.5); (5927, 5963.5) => -0.20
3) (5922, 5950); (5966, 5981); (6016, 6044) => -0.03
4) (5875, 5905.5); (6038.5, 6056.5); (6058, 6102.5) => 0.10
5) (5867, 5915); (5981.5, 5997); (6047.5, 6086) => 0.10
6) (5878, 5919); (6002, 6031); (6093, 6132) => 0.10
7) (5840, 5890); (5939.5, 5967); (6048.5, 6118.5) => 0.09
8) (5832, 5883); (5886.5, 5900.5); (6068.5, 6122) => -0.05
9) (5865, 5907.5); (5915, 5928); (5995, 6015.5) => 0.14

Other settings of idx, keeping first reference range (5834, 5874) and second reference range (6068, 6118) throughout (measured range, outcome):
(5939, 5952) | 0.83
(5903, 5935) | 1.49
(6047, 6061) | 0.69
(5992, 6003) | 0.76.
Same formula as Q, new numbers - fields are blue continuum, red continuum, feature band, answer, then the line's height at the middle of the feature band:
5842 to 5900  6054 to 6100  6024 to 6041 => 1.5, 5.4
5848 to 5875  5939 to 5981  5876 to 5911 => -2.9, 5.89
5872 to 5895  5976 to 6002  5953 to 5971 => 0.2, 5.52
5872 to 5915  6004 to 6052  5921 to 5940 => 3.0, 6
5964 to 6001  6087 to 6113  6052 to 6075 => 0.9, 5.09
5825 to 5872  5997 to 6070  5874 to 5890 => -3.7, 5.62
